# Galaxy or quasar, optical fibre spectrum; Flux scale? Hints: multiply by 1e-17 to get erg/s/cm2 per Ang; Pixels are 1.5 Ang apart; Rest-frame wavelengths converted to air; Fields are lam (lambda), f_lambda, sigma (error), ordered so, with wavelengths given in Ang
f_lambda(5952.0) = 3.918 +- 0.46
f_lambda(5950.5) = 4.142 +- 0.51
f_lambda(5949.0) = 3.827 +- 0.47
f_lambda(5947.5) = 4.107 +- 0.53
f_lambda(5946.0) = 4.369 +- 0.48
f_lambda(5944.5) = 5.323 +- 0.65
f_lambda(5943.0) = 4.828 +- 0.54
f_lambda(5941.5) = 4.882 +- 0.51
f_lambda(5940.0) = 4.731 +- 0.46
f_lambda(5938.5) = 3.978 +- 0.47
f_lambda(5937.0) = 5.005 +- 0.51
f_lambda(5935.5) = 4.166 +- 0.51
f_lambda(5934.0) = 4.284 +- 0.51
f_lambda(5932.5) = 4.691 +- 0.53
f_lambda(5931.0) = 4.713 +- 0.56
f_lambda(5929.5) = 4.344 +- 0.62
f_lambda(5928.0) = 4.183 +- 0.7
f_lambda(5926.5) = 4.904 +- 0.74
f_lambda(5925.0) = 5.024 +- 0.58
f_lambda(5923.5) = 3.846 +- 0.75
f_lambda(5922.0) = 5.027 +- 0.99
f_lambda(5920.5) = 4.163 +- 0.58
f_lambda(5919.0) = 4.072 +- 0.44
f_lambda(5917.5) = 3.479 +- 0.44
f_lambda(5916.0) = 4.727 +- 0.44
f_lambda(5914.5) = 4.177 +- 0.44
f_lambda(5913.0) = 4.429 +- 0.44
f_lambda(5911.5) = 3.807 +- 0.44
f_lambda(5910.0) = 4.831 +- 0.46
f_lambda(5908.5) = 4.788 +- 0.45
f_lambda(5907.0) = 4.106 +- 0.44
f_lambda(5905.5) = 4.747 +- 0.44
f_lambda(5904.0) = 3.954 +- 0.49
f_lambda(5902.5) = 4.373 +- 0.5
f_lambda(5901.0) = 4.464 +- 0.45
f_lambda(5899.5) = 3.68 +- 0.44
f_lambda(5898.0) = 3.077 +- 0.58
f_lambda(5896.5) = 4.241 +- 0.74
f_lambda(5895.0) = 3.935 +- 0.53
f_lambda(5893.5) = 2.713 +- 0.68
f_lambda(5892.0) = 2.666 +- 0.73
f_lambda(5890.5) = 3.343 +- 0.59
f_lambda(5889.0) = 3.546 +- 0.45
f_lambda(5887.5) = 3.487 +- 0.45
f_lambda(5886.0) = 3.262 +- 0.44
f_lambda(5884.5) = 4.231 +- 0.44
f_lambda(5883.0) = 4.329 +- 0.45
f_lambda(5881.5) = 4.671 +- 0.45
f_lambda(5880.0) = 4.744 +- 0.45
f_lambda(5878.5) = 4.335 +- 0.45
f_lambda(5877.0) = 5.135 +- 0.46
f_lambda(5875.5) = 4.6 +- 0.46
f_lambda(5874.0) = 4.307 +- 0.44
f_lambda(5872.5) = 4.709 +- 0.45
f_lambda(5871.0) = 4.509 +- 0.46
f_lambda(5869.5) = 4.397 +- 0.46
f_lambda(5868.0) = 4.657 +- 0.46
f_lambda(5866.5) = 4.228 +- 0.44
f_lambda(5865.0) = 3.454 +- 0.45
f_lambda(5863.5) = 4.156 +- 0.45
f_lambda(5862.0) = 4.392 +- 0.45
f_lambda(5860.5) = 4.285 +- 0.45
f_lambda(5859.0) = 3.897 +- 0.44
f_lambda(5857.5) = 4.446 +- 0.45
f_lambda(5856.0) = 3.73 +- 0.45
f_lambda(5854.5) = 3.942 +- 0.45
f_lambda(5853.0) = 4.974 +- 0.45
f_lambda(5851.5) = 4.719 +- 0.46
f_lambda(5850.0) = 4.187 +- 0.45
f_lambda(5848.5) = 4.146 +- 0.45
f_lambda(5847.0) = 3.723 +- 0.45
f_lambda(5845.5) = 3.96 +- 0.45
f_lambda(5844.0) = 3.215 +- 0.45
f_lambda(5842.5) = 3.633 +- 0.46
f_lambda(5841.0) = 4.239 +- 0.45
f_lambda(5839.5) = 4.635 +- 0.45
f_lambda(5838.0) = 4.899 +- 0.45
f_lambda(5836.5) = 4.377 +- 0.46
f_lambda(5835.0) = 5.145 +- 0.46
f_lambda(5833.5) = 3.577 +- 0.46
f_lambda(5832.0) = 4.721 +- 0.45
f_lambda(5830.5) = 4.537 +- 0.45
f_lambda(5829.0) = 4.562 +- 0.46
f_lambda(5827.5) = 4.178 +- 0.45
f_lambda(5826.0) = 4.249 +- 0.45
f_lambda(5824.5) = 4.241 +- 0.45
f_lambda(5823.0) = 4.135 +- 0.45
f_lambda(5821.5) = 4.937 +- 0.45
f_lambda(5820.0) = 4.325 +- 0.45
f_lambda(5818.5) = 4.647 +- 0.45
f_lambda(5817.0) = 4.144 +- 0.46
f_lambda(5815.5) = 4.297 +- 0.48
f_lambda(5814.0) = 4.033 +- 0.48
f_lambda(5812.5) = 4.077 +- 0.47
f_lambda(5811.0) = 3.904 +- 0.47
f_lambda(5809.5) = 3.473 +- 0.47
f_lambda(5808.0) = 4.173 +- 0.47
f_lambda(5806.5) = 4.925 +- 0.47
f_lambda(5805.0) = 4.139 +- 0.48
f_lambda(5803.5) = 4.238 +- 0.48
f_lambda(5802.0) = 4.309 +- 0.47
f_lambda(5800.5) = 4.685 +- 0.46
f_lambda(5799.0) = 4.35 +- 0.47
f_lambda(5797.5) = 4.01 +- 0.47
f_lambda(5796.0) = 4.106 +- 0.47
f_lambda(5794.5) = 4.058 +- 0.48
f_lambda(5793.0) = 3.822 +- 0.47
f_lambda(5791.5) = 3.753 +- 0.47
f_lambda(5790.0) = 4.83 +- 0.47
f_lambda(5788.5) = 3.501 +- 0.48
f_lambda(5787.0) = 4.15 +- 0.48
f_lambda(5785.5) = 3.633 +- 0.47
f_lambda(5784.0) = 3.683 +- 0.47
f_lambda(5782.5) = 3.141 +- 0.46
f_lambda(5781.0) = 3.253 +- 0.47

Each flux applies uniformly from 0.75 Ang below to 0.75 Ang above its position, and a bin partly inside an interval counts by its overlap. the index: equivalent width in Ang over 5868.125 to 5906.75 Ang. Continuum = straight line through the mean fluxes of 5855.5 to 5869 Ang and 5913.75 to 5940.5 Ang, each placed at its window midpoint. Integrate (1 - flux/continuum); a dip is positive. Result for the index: 1.6 Ang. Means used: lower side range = 4.15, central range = 4.07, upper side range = 4.41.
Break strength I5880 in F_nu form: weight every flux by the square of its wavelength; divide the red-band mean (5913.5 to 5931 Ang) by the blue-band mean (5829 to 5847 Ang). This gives 1.06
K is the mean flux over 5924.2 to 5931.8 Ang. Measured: 4.63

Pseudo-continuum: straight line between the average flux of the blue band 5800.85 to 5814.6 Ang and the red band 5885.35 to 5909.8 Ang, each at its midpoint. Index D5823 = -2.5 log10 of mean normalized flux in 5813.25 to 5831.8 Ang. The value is -0.07 mag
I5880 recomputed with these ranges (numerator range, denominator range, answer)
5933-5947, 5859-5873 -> 1.10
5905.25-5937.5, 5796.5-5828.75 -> 1.08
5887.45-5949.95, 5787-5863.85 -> 1.03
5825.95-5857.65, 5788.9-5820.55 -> 1.03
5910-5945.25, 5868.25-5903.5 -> 1.12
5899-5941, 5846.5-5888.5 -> 1.05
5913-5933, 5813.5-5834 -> 1.05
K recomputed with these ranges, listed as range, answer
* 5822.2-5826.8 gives 4.22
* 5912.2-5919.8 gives 4.17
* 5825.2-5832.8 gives 4.44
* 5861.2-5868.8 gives 4.18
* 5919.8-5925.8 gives 4.52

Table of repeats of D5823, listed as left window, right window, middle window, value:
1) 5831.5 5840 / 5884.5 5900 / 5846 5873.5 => -0.05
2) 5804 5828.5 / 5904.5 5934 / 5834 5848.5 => 0.02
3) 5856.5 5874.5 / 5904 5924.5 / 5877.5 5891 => 0.07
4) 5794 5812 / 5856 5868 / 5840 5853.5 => 0.02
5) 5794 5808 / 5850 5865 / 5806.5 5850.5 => 0.01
